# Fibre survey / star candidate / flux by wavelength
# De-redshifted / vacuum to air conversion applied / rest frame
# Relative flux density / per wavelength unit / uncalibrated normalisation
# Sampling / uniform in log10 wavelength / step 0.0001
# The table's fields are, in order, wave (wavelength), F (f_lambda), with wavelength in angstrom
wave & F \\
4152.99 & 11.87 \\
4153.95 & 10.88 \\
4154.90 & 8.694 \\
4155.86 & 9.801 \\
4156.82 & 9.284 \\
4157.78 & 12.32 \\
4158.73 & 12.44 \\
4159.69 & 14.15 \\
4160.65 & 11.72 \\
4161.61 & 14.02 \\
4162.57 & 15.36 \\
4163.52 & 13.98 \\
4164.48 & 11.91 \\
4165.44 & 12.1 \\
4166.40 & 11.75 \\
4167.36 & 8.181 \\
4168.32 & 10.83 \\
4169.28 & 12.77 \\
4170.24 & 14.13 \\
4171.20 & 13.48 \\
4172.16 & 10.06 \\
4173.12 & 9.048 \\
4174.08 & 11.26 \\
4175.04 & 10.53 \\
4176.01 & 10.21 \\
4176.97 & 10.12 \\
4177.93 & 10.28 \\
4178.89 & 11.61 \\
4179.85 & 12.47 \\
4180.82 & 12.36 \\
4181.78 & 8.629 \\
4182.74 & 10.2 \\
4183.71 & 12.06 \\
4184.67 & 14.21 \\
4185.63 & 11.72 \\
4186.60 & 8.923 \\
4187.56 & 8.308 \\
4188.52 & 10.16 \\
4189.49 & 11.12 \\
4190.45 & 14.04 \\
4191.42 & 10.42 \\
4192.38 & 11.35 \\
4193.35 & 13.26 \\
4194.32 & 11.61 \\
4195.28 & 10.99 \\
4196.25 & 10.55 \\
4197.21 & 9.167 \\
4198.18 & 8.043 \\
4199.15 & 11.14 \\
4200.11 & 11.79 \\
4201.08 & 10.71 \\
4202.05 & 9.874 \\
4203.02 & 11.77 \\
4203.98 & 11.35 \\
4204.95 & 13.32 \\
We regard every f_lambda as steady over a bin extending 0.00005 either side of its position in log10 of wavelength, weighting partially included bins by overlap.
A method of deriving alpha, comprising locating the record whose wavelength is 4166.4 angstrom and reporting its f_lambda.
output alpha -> 11.75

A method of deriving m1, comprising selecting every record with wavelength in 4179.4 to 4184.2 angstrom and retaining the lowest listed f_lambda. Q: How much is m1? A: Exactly 8.629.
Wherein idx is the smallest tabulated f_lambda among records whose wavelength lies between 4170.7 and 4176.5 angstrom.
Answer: 9.048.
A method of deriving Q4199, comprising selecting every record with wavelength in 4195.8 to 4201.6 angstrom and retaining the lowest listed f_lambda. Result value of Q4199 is 8.043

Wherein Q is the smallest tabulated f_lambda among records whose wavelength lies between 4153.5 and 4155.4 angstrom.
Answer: 8.694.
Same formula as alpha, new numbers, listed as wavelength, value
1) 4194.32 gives 11.61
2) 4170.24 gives 14.13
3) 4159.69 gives 14.15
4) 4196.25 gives 10.55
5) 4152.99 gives 11.87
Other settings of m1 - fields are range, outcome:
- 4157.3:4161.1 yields 11.72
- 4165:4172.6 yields 8.181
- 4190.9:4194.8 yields 10.42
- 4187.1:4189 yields 8.308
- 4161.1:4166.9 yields 11.75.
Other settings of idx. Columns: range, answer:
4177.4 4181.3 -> 10.28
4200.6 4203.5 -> 9.874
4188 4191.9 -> 10.16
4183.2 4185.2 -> 12.06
